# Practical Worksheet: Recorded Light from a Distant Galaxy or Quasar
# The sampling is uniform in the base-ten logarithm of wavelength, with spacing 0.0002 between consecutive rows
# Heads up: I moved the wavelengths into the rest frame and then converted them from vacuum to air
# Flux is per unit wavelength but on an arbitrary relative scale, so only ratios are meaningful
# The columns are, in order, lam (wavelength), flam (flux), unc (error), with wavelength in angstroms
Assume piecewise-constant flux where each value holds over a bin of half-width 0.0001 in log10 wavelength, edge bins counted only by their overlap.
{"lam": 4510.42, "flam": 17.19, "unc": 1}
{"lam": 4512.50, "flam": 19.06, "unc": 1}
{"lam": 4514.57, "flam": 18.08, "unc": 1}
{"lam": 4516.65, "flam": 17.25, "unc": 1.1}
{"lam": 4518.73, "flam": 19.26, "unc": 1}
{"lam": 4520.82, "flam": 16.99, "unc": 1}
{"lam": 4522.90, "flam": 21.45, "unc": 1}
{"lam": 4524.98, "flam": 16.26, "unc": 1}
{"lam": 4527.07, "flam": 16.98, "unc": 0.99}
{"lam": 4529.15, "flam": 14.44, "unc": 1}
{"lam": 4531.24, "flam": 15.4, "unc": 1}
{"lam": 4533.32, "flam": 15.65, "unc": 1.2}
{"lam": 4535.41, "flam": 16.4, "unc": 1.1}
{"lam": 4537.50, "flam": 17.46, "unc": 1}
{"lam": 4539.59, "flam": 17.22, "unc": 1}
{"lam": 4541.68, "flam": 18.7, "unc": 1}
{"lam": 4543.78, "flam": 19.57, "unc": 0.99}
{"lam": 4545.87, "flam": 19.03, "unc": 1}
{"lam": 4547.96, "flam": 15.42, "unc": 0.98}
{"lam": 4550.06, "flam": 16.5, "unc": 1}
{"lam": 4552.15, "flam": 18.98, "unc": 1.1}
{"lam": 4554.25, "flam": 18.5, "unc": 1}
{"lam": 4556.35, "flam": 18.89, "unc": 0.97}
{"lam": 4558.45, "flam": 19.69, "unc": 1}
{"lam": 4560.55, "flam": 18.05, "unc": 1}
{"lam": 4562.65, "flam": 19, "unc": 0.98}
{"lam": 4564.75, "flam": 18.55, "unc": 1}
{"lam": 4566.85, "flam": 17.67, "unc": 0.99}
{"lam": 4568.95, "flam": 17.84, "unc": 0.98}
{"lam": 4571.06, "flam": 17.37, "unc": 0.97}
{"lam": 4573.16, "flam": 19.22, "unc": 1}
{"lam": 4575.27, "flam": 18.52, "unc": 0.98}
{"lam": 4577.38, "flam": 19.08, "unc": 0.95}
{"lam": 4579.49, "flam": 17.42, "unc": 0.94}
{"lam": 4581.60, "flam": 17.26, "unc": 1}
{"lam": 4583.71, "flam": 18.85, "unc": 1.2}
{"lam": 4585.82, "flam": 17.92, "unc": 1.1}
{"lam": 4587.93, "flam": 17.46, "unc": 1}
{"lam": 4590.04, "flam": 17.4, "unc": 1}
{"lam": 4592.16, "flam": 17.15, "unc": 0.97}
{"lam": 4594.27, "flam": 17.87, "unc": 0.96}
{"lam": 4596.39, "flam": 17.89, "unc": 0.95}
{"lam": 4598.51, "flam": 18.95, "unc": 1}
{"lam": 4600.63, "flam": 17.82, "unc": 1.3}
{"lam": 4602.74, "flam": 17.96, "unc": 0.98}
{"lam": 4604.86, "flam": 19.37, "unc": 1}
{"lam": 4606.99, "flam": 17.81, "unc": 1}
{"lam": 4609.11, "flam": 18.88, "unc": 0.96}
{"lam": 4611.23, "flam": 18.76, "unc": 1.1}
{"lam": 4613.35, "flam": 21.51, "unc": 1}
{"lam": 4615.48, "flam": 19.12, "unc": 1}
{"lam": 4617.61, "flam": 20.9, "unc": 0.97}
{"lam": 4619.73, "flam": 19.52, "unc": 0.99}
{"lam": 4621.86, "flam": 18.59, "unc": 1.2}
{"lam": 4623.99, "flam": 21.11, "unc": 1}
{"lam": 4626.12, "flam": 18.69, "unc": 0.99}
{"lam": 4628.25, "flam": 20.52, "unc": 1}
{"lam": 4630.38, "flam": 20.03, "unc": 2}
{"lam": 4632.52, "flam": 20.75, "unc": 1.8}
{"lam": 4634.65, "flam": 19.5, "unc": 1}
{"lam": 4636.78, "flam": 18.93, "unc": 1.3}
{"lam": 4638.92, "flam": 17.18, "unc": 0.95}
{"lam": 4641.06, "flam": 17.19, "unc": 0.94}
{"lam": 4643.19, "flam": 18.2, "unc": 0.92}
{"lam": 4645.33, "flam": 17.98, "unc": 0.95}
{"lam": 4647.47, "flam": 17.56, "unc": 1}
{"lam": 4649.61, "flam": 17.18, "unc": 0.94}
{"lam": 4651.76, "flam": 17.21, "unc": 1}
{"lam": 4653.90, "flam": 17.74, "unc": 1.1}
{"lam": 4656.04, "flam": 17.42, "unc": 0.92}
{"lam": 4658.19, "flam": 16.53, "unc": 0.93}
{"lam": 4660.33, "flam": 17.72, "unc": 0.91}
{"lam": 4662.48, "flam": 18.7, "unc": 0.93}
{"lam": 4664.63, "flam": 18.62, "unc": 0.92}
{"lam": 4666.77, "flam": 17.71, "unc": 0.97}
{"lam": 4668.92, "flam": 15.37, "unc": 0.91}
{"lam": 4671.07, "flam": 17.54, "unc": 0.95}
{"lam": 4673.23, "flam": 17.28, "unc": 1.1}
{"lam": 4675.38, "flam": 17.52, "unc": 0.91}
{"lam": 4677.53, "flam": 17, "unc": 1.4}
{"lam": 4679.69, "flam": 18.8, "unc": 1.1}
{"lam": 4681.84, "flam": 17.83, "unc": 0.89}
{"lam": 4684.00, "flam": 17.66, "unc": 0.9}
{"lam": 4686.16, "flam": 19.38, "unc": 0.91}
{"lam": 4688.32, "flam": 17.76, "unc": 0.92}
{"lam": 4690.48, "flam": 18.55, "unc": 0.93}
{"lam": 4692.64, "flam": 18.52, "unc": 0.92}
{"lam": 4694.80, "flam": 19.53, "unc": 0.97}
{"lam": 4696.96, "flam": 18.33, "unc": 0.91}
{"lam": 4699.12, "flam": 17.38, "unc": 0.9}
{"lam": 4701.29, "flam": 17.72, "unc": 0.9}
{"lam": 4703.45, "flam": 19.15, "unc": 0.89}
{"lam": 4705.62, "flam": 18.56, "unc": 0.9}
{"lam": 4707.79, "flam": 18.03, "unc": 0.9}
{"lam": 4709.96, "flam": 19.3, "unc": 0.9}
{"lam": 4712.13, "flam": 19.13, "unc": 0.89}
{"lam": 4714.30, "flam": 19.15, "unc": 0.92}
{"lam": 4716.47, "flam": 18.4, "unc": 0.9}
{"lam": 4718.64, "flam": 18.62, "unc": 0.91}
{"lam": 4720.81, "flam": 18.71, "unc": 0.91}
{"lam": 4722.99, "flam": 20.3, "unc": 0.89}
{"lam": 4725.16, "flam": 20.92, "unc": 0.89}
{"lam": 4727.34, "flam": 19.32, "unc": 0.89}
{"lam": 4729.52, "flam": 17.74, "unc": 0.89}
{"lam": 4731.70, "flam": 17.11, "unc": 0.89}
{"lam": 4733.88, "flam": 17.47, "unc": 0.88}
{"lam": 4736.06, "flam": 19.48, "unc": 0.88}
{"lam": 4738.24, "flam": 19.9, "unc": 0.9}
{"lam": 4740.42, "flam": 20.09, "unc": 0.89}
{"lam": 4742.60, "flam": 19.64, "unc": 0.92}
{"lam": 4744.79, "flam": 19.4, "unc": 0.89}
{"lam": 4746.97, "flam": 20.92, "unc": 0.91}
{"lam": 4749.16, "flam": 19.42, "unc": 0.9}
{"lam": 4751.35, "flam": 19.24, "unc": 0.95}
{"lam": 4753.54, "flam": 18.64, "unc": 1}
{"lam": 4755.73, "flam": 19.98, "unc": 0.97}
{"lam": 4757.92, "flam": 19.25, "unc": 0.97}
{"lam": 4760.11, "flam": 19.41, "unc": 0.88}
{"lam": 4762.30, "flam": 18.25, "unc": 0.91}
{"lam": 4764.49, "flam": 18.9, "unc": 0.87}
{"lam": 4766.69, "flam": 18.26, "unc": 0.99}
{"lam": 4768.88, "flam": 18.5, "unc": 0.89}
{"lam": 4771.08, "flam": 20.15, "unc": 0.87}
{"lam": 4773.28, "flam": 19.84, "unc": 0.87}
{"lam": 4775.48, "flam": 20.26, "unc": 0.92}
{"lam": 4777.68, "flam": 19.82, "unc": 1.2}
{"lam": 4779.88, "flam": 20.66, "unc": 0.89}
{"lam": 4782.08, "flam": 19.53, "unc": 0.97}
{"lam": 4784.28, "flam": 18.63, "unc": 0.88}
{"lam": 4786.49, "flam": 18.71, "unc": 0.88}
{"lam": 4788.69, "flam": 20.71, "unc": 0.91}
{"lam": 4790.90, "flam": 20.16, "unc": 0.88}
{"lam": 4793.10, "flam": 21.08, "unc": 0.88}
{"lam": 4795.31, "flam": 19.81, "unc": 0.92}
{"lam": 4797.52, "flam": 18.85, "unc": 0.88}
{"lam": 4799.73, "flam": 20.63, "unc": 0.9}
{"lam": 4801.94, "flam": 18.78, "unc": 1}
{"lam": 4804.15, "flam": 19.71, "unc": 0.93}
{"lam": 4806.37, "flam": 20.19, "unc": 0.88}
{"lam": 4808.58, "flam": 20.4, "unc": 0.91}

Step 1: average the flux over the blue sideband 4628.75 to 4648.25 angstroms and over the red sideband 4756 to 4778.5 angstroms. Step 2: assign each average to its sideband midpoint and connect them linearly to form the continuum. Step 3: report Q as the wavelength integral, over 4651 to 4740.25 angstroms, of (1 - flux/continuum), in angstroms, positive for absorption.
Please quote 3.0 angstroms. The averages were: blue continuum 18.7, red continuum 19.3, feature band 18.3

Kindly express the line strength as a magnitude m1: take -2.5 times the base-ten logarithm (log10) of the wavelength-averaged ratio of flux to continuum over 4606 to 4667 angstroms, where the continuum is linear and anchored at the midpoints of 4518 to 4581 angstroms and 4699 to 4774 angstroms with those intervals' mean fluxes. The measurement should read -0.02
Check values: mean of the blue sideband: 17.8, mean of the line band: 18.7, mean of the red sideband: 19.1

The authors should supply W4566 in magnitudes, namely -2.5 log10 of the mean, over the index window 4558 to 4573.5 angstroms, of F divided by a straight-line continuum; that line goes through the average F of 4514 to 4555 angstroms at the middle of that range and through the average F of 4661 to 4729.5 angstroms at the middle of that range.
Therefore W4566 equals -0.04 mag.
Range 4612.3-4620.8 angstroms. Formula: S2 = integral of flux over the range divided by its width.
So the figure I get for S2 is 20.3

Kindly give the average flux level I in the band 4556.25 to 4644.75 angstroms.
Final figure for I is 18.7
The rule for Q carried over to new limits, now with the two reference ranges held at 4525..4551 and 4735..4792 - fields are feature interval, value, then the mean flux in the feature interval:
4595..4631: -3.0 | 19.2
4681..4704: 0.4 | 18.3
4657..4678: 1.1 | 17.4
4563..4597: -1.2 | 18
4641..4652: 0.3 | 17.6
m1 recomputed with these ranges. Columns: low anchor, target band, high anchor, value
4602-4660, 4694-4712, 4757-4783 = 0.03 mag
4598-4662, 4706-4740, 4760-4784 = 0.01 mag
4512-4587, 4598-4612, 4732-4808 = -0.01 mag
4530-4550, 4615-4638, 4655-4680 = -0.14 mag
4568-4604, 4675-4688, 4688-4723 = 0.03 mag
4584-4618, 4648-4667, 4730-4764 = 0.07 mag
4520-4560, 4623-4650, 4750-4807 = -0.03 mag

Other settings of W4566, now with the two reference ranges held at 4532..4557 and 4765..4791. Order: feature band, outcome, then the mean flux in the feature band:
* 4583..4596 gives 0.02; 17.8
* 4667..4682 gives 0.08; 17.3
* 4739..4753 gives -0.02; 19.7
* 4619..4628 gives -0.07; 19.6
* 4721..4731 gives -0.01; 19.4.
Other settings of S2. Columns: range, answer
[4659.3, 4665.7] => 18.3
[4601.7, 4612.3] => 18.6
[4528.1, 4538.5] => 15.9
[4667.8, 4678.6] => 16.9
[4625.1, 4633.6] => 20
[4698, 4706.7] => 18.2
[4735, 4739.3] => 19.7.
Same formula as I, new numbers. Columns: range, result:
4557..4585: 18.4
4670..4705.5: 18.1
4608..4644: 19.4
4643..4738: 18.2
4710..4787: 19.3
